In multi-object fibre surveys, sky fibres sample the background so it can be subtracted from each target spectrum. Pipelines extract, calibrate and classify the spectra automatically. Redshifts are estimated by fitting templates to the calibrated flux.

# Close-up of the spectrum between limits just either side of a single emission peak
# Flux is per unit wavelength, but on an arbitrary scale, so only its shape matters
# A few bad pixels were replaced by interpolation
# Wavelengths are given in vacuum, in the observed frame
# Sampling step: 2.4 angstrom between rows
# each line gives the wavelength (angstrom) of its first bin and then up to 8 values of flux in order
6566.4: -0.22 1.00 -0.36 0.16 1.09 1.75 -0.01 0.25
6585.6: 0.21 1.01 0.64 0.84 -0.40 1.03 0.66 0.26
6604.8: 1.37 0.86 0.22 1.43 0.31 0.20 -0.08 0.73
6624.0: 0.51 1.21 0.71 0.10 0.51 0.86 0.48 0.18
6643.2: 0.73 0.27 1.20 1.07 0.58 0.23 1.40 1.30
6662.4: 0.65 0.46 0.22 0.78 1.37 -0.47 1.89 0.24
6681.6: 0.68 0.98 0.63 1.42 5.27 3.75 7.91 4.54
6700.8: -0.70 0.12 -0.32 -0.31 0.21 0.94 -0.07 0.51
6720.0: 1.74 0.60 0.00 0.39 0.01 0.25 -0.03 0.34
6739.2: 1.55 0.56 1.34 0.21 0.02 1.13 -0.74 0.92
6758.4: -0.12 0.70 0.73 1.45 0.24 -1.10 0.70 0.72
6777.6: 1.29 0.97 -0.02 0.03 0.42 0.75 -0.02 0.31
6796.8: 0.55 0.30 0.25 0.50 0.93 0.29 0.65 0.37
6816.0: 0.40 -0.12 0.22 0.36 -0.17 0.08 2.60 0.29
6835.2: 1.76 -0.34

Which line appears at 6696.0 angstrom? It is [O II]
